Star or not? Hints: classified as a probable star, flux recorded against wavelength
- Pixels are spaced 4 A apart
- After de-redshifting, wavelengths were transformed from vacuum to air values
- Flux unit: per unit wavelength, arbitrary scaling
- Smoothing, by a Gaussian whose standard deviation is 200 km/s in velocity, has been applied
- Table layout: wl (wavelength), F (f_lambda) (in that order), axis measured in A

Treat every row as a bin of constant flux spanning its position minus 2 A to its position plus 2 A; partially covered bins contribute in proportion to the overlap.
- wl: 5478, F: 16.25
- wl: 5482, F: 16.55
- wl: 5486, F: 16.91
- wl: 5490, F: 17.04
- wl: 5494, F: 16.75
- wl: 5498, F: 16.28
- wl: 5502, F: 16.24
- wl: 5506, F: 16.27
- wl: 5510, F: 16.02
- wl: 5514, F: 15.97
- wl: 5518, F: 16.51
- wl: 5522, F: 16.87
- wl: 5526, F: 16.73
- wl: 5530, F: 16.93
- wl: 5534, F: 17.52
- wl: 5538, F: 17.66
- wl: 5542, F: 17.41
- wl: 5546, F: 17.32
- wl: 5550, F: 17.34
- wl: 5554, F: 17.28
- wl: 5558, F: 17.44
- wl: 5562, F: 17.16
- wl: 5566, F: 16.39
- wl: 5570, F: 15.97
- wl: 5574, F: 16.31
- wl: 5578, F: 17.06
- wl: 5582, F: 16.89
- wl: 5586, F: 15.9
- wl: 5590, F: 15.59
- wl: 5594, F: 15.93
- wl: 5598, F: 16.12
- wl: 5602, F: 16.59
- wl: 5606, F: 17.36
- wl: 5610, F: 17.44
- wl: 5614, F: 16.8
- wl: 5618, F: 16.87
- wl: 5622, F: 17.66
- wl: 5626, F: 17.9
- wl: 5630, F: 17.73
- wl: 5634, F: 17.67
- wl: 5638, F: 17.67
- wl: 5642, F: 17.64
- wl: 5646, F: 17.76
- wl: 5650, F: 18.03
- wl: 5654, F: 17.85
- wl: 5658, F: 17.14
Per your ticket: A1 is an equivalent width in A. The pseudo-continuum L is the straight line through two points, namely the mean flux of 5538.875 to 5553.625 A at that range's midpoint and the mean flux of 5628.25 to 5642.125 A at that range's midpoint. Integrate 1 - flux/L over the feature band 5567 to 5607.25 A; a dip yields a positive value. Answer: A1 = 2.7 A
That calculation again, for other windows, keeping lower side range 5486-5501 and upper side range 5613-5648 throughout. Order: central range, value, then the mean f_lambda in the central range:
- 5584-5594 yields 0.87 A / 15.8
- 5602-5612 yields 0.09 A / 17.2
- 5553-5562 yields -0.12 A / 17.3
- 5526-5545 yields -0.40 A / 17.3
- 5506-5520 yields 0.52 A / 16.2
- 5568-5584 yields 0.60 A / 16.6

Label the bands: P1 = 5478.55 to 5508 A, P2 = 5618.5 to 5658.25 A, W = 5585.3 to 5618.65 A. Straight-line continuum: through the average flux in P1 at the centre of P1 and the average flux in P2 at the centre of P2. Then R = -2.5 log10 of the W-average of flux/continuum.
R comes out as 0.06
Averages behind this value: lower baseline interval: 16.6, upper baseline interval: 17.7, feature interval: 16.5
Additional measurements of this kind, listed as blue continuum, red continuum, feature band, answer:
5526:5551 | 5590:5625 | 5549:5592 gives 0.028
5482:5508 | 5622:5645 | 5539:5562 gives -0.020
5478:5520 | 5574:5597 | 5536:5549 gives -0.070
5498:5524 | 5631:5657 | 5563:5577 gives 0.039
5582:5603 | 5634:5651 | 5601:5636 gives -0.026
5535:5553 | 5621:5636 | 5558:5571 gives 0.052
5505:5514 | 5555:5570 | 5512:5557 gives -0.038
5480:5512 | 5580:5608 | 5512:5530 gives -0.007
